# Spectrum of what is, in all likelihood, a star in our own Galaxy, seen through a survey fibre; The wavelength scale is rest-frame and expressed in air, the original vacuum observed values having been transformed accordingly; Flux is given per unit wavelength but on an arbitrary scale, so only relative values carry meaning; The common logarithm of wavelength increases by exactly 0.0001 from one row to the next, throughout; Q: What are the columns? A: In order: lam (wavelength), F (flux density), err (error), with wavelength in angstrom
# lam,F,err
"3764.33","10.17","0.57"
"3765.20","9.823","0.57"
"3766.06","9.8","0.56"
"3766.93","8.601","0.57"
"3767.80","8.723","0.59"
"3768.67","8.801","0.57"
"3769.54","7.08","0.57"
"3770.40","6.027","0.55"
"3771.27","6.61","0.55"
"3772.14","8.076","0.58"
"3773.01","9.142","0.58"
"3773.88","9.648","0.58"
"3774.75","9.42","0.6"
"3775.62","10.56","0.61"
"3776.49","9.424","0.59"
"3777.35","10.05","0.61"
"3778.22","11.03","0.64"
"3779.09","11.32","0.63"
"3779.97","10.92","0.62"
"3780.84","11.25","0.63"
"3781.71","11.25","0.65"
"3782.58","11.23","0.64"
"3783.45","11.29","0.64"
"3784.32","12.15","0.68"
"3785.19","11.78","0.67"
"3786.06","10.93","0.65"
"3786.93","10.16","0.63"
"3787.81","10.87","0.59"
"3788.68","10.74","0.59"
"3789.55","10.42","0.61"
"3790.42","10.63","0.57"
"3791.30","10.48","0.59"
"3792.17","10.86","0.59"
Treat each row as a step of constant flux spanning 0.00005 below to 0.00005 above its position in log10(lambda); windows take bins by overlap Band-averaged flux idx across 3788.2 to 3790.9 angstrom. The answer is 10.6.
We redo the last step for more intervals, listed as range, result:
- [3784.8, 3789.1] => 10.9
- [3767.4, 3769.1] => 8.75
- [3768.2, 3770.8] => 7.35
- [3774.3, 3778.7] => 10.1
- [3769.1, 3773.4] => 7.37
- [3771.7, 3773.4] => 8.58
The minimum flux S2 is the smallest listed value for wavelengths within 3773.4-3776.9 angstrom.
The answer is 9.42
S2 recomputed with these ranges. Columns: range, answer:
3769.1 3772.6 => 6.027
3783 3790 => 10.16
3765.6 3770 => 7.08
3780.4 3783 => 11.23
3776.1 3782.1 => 9.424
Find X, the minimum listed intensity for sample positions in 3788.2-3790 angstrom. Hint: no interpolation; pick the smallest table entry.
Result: 10.42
